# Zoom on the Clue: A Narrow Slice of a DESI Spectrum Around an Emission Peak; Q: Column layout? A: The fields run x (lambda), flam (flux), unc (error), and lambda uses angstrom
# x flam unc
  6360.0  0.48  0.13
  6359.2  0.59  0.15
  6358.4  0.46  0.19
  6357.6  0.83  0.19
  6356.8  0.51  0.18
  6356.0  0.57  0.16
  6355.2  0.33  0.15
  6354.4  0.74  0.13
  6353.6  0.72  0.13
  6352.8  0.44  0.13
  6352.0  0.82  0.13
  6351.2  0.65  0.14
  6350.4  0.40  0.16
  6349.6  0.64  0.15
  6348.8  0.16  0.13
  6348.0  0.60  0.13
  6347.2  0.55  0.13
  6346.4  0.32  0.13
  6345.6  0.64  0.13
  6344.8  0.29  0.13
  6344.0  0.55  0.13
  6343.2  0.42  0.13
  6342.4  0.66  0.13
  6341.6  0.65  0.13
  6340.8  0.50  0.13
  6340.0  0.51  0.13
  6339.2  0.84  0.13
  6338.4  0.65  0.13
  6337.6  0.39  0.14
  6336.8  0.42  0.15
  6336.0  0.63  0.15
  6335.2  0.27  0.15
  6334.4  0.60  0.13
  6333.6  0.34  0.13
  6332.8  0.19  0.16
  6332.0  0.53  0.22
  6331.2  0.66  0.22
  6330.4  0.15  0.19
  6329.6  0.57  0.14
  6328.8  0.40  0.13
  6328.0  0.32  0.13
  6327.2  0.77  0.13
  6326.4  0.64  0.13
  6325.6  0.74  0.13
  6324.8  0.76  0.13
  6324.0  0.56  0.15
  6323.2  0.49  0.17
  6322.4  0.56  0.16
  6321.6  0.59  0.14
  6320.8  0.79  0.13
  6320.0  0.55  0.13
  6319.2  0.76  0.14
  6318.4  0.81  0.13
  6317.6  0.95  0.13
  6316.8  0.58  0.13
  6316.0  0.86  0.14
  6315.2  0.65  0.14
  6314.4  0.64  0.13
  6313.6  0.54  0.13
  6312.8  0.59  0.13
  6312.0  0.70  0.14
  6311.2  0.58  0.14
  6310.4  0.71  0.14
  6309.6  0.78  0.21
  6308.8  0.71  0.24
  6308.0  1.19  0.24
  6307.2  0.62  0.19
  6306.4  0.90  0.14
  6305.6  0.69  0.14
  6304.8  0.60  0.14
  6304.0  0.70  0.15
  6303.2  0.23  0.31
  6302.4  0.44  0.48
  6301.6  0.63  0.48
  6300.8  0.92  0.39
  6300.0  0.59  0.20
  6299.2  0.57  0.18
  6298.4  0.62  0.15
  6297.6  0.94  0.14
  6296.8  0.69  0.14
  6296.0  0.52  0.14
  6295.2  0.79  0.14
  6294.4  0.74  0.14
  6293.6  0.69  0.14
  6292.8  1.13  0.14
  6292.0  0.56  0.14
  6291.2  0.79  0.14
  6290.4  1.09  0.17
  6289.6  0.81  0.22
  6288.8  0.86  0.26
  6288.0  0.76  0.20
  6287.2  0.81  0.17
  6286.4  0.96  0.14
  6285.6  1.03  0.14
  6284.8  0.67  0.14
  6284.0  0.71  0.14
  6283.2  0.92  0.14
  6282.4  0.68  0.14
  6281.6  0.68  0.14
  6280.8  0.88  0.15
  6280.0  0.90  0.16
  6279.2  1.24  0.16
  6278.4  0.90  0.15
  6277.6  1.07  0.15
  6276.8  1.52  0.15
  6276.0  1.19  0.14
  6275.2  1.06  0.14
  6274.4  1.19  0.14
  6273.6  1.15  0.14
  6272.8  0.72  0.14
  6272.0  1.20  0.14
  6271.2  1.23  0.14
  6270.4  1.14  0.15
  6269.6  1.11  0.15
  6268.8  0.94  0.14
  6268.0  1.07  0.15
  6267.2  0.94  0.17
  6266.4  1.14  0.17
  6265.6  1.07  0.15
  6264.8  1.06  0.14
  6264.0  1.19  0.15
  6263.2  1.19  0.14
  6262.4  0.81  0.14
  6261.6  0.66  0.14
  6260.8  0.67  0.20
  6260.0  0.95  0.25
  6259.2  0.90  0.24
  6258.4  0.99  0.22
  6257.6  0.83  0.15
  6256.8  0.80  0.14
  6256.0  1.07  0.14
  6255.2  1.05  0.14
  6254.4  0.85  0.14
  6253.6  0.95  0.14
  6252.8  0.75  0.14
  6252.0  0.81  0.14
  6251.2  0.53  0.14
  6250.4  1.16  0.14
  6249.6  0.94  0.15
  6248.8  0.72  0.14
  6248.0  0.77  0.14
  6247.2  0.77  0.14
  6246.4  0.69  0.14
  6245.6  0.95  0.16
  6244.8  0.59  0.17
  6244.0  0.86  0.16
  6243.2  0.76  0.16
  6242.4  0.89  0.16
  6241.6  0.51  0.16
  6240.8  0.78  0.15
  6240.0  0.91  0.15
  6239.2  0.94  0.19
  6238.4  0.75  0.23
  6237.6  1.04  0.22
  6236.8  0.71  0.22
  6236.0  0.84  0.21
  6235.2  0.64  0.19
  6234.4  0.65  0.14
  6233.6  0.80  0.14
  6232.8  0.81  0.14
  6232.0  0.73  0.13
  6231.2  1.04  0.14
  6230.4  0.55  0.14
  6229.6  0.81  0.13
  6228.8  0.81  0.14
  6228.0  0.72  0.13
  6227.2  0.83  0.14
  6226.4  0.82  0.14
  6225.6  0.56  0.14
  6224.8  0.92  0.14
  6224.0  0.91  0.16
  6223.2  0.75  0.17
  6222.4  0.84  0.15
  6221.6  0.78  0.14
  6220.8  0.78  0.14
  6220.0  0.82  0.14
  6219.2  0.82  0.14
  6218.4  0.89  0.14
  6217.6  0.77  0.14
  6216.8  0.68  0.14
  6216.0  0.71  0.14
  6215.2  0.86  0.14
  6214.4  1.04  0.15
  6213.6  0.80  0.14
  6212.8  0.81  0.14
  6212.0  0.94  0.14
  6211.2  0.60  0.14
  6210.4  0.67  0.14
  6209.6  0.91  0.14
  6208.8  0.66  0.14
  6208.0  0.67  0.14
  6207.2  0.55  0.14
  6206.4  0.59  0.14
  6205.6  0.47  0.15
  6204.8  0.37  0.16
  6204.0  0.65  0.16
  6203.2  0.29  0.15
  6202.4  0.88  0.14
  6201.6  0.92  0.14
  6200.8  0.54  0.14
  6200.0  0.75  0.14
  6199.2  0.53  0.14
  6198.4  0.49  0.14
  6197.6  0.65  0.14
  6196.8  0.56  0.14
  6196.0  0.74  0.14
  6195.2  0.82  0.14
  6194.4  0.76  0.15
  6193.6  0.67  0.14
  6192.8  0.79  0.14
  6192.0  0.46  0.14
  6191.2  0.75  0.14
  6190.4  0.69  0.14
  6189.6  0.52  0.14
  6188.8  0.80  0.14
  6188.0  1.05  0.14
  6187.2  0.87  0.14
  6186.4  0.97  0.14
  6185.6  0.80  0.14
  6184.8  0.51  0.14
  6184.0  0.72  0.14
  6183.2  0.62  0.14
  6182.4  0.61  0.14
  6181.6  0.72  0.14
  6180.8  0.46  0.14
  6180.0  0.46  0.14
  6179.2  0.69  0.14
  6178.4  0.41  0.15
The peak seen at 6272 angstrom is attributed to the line C III]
